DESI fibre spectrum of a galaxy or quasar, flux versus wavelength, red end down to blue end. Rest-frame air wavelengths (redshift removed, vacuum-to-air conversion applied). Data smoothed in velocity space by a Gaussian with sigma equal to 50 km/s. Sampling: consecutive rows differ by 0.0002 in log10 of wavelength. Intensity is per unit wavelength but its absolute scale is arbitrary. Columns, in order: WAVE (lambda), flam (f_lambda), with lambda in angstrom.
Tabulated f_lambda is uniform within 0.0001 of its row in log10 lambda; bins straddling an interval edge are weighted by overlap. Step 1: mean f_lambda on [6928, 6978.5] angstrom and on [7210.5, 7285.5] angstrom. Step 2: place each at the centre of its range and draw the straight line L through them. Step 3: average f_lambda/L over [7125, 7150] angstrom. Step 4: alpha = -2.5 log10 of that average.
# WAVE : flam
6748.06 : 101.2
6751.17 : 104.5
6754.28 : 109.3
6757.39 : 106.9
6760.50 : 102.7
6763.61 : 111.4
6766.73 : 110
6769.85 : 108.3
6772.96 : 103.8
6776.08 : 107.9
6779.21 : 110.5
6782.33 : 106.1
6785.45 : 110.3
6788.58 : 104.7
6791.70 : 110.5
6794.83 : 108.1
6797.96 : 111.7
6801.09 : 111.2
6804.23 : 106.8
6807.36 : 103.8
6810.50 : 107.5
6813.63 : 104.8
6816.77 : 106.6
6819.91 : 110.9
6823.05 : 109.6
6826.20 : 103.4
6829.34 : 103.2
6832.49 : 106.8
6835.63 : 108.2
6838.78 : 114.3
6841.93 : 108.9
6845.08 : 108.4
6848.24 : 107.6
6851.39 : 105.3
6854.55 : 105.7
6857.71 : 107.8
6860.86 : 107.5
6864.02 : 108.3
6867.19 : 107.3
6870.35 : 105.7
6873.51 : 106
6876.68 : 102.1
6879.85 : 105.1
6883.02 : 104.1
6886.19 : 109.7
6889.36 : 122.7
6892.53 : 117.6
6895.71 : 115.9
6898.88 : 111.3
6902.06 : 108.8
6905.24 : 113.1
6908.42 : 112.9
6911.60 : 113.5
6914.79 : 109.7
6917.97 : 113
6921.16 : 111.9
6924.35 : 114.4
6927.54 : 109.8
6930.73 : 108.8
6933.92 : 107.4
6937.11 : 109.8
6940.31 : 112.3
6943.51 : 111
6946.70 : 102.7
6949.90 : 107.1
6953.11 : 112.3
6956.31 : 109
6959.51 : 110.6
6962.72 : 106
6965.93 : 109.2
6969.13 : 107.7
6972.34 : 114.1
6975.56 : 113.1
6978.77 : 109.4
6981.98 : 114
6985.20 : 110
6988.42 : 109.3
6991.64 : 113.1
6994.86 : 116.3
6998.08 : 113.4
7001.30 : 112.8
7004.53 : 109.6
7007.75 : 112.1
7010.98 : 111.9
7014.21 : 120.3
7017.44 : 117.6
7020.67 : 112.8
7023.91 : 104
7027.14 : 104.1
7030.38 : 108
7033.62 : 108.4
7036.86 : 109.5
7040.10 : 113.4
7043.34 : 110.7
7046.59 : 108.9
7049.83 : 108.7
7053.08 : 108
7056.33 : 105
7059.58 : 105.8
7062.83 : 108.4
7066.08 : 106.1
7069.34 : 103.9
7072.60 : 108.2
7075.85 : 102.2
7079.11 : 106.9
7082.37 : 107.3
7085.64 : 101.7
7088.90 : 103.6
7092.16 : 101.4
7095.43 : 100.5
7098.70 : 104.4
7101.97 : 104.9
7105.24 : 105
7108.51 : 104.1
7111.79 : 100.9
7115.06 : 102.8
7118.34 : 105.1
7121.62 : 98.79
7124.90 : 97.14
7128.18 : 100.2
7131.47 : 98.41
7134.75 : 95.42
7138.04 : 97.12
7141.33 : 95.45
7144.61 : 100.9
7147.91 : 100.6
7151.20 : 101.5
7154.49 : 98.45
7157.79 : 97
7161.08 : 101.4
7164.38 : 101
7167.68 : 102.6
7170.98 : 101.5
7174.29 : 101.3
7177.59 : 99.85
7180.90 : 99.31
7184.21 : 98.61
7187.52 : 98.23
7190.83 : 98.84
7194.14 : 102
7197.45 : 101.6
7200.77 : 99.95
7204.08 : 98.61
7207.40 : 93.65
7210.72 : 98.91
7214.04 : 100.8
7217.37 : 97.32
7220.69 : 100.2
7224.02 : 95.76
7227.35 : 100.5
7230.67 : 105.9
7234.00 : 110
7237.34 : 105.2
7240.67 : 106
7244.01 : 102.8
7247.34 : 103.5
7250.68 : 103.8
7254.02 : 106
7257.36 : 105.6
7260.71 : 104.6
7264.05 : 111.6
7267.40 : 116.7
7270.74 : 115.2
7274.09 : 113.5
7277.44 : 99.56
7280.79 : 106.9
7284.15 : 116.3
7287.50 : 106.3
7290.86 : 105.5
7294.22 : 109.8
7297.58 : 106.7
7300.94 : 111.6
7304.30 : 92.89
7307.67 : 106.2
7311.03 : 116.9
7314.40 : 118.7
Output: 0.093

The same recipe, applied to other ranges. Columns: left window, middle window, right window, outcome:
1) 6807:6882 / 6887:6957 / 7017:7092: -0.05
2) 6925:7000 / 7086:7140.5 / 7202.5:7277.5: 0.06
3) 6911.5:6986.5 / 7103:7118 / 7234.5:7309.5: 0.05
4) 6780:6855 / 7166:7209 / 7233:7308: 0.08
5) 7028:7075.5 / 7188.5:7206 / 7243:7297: 0.08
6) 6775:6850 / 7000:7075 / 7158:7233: -0.06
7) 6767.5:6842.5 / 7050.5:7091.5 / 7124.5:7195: -0.04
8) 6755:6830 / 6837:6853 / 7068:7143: -0.02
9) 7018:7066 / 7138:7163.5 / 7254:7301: 0.10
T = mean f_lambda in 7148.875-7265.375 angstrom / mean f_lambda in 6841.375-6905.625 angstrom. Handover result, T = 0.93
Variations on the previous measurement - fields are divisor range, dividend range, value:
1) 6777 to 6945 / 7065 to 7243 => 0.93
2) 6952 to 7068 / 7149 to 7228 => 0.90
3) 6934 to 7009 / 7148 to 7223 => 0.90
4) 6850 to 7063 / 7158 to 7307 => 0.94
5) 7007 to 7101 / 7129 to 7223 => 0.92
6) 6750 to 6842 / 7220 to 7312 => 0.99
